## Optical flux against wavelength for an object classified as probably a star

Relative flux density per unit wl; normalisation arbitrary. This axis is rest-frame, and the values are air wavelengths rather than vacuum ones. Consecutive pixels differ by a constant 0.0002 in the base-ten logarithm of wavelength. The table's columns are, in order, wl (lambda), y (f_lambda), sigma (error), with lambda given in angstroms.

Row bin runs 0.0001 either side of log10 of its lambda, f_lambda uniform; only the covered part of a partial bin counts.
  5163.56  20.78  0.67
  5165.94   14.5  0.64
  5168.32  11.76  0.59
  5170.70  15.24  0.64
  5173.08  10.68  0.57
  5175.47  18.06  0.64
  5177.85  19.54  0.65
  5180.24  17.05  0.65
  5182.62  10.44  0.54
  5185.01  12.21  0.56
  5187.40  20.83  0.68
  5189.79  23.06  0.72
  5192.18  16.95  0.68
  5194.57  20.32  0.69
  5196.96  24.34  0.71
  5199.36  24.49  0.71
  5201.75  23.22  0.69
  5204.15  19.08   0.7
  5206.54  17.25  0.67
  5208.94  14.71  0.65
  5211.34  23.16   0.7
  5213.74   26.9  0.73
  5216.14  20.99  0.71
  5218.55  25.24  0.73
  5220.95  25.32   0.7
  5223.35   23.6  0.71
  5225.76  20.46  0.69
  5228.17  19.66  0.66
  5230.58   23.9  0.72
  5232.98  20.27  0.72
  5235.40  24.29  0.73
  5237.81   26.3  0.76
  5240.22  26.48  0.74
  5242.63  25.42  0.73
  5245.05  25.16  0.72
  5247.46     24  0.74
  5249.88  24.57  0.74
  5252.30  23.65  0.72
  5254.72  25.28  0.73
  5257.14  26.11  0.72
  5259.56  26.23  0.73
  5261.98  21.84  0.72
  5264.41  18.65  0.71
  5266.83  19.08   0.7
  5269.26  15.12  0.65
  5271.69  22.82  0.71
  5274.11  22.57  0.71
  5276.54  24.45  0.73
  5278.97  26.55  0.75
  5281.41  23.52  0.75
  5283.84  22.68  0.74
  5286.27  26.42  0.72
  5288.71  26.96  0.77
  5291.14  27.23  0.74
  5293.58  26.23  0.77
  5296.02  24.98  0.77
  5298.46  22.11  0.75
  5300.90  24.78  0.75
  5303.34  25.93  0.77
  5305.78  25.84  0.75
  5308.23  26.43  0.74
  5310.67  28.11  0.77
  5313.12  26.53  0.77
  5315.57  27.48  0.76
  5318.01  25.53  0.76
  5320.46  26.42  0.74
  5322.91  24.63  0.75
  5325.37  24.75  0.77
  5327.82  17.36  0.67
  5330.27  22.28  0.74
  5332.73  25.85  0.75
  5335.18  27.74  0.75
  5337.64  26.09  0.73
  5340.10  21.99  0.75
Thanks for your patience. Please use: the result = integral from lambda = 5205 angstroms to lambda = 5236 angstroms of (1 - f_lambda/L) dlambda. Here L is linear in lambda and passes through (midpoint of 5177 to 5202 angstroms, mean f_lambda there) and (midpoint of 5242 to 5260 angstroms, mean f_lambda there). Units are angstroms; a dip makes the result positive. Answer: 0.3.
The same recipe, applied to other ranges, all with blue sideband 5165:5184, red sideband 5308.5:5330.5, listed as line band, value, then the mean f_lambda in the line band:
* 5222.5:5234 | -1.9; 21.5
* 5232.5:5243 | -3.1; 24.8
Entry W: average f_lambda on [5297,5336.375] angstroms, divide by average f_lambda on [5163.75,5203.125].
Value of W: 1.41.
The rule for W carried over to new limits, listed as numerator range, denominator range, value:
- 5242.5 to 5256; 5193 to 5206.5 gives 1.13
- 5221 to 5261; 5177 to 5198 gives 1.32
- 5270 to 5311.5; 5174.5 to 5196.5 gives 1.40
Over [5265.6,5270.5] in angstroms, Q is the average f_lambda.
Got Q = 17.1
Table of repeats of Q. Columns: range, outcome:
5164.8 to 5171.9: 13.8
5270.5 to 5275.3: 22.7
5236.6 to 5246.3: 25.9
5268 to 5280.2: 22.3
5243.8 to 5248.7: 24.6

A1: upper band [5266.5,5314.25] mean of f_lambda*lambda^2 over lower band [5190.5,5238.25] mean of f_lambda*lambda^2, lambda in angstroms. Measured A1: 1.15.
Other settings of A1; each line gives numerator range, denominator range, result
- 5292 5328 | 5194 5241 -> 1.17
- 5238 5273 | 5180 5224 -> 1.16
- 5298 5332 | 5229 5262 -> 1.04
